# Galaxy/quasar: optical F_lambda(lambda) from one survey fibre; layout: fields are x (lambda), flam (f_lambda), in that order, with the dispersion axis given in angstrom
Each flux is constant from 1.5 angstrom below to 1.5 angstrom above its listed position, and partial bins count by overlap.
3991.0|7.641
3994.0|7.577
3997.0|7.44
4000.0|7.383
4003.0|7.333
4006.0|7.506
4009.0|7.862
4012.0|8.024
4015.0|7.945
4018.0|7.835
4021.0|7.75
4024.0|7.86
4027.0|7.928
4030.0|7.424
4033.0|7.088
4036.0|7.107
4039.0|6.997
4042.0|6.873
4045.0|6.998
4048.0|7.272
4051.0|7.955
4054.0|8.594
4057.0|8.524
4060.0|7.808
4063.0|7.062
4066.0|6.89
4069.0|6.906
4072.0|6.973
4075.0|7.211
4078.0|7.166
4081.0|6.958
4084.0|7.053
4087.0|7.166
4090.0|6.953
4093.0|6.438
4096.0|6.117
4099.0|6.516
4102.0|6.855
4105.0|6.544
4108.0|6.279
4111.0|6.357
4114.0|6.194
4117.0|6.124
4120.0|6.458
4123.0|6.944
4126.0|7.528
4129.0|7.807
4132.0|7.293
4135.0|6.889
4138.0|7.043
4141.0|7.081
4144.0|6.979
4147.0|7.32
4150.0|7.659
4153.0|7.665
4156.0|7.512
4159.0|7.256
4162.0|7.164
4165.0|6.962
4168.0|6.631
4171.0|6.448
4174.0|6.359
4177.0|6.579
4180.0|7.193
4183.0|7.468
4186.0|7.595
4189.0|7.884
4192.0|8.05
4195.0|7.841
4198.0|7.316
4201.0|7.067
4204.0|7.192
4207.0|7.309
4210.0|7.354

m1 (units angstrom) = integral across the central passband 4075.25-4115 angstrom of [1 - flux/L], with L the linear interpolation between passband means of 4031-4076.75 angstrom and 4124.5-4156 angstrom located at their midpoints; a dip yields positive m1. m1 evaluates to 3.6 angstrom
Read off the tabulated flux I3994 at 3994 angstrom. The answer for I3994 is 7.577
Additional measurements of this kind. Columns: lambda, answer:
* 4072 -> 6.973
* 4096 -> 6.117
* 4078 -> 7.166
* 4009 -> 7.862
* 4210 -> 7.354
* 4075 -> 7.211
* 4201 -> 7.067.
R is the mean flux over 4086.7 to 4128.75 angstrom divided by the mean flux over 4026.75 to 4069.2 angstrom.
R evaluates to 0.89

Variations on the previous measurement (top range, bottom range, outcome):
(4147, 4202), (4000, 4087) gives 0.97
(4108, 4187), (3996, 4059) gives 0.92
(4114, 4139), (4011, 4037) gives 0.91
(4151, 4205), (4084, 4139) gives 1.07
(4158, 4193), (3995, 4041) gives 0.94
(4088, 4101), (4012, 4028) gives 0.83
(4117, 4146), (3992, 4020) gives 0.92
